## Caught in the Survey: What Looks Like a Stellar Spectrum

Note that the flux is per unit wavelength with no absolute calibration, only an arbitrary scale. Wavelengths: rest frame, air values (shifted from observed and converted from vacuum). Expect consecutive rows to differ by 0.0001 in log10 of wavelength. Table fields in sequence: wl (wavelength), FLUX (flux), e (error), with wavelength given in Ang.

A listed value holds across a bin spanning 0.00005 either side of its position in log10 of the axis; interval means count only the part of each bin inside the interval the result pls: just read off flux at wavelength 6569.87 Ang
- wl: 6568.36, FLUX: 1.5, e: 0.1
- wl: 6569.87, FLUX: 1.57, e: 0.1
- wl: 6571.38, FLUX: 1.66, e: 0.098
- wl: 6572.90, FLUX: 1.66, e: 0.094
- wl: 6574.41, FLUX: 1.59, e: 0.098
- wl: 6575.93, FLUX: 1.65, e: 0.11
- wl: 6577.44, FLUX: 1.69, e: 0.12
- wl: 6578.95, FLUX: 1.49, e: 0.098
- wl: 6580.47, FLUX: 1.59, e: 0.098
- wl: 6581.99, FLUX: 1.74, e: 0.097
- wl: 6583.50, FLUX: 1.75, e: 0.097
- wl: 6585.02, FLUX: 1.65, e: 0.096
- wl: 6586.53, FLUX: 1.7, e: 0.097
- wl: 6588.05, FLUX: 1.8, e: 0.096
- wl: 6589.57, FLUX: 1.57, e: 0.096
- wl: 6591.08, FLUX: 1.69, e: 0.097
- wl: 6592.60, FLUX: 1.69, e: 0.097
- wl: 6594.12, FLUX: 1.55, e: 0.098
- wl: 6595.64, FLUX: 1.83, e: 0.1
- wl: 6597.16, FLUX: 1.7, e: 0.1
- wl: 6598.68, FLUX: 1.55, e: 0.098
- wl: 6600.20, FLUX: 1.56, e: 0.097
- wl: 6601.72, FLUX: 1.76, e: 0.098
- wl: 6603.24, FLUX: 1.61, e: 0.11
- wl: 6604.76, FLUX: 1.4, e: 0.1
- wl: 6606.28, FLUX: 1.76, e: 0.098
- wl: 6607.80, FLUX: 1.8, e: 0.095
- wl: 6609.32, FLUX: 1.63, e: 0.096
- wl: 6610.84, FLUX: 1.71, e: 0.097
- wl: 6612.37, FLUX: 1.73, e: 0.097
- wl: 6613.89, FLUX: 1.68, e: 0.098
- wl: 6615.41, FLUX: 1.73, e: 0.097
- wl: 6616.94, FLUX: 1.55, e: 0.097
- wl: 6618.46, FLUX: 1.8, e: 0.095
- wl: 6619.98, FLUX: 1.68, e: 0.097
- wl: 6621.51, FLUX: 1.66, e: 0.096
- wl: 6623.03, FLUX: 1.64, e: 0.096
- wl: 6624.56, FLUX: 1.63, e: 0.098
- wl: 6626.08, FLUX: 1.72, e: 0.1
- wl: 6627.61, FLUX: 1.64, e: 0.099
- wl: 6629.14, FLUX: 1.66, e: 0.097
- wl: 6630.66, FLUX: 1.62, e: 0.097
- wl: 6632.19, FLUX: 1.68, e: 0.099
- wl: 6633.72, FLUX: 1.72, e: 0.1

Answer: 1.57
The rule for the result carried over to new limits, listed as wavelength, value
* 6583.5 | 1.75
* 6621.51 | 1.66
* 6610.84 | 1.71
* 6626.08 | 1.72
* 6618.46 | 1.8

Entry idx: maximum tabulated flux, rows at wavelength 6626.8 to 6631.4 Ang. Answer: 1.66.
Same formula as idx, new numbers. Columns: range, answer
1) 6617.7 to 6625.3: 1.8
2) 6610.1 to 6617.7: 1.73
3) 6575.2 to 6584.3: 1.75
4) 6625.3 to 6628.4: 1.72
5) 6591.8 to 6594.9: 1.69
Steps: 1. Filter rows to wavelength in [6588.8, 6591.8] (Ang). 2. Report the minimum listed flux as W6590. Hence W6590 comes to 1.57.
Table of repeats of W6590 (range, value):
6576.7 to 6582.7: 1.49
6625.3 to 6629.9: 1.64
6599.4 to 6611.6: 1.4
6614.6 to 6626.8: 1.55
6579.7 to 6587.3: 1.59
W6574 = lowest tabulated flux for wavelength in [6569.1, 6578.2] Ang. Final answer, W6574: 1.57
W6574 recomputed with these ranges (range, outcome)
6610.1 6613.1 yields 1.71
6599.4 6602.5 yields 1.56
